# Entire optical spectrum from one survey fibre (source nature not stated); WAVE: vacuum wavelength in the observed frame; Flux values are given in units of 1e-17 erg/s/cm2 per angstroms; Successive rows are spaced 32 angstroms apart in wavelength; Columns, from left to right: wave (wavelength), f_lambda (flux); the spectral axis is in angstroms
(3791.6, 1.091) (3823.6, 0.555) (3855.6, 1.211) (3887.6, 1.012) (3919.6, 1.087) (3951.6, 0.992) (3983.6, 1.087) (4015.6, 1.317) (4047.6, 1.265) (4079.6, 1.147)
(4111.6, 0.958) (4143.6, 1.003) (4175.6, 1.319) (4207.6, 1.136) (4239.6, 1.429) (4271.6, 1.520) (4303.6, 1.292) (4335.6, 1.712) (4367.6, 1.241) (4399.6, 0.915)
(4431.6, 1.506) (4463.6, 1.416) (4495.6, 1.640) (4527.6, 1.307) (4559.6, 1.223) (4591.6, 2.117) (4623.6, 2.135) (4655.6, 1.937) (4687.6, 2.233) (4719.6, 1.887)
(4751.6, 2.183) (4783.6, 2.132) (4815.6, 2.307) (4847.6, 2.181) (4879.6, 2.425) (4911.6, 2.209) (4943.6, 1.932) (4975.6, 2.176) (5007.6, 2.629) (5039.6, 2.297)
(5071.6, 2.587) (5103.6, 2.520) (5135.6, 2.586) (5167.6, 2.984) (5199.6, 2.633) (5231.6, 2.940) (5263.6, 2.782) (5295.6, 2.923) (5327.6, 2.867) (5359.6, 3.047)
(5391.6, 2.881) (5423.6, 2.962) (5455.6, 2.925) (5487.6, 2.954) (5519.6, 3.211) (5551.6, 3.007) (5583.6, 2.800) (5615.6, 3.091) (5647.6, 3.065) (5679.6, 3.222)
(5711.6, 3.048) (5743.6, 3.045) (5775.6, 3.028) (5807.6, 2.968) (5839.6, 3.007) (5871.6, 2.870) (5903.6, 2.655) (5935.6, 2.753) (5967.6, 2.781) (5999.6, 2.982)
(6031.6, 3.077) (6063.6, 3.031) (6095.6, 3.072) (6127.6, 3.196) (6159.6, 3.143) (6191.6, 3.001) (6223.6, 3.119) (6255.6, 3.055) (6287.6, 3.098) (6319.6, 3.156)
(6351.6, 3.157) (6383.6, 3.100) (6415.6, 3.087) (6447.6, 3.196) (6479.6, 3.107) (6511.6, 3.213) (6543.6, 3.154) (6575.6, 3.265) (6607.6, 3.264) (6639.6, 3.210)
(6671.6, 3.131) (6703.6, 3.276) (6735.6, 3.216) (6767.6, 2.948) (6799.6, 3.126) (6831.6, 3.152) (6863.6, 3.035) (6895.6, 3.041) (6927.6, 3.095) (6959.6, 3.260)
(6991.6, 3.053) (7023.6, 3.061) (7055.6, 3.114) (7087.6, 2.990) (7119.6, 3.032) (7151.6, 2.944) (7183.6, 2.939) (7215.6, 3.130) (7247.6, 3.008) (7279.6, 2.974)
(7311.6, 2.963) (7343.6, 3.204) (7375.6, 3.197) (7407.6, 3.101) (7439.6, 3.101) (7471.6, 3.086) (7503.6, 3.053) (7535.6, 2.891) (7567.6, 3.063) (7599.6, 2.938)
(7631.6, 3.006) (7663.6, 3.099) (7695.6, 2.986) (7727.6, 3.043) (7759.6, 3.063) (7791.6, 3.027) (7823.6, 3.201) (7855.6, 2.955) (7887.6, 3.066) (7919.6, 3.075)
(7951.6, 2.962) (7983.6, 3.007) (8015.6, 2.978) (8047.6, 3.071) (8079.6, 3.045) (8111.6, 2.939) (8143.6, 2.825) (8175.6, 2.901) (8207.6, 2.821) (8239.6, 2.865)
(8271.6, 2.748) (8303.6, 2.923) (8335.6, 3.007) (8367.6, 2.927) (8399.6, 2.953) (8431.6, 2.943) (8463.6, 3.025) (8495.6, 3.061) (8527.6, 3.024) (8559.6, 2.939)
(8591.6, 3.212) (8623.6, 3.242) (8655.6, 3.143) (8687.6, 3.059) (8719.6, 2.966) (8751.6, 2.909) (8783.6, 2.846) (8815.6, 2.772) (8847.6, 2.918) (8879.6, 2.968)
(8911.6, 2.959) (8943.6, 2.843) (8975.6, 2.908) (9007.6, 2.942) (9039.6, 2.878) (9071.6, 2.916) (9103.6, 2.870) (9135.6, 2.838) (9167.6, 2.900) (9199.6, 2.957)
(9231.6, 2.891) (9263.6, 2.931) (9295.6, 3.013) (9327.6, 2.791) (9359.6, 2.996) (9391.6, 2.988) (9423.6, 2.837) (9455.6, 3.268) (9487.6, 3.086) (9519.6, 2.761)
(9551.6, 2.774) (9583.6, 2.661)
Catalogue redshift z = 0.148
